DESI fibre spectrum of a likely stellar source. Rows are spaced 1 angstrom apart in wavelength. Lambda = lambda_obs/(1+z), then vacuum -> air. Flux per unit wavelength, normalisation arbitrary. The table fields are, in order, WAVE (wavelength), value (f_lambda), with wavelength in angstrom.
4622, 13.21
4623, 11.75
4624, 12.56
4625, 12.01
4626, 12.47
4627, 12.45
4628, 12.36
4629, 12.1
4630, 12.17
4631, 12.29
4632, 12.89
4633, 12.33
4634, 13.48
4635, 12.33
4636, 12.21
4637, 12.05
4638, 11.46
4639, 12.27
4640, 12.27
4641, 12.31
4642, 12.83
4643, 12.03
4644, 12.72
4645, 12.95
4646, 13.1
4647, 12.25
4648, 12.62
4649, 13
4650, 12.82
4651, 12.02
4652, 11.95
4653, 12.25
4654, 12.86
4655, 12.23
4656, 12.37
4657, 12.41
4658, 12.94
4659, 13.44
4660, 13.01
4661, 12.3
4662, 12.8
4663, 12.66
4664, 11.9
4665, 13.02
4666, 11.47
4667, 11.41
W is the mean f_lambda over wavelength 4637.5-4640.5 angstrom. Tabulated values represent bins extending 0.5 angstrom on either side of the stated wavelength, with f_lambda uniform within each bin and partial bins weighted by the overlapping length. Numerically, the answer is 12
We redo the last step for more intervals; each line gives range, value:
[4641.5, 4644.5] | 12.5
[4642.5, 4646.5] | 12.7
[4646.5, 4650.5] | 12.7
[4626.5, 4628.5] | 12.4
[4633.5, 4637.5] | 12.5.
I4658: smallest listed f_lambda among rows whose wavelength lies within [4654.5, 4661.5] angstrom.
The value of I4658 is 12.23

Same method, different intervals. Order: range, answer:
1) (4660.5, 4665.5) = 11.9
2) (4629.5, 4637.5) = 12.05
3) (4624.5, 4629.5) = 12.01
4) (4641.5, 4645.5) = 12.03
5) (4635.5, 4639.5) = 11.46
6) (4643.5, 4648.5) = 12.25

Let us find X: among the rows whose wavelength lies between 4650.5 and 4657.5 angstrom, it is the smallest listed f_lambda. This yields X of 11.95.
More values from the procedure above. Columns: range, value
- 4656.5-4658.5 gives 12.41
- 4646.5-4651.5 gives 12.02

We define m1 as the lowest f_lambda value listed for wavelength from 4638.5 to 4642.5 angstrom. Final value 12.27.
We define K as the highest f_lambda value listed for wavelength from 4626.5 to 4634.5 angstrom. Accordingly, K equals 13.48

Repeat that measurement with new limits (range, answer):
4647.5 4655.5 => 13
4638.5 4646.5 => 13.1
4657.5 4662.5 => 13.44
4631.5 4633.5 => 12.89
